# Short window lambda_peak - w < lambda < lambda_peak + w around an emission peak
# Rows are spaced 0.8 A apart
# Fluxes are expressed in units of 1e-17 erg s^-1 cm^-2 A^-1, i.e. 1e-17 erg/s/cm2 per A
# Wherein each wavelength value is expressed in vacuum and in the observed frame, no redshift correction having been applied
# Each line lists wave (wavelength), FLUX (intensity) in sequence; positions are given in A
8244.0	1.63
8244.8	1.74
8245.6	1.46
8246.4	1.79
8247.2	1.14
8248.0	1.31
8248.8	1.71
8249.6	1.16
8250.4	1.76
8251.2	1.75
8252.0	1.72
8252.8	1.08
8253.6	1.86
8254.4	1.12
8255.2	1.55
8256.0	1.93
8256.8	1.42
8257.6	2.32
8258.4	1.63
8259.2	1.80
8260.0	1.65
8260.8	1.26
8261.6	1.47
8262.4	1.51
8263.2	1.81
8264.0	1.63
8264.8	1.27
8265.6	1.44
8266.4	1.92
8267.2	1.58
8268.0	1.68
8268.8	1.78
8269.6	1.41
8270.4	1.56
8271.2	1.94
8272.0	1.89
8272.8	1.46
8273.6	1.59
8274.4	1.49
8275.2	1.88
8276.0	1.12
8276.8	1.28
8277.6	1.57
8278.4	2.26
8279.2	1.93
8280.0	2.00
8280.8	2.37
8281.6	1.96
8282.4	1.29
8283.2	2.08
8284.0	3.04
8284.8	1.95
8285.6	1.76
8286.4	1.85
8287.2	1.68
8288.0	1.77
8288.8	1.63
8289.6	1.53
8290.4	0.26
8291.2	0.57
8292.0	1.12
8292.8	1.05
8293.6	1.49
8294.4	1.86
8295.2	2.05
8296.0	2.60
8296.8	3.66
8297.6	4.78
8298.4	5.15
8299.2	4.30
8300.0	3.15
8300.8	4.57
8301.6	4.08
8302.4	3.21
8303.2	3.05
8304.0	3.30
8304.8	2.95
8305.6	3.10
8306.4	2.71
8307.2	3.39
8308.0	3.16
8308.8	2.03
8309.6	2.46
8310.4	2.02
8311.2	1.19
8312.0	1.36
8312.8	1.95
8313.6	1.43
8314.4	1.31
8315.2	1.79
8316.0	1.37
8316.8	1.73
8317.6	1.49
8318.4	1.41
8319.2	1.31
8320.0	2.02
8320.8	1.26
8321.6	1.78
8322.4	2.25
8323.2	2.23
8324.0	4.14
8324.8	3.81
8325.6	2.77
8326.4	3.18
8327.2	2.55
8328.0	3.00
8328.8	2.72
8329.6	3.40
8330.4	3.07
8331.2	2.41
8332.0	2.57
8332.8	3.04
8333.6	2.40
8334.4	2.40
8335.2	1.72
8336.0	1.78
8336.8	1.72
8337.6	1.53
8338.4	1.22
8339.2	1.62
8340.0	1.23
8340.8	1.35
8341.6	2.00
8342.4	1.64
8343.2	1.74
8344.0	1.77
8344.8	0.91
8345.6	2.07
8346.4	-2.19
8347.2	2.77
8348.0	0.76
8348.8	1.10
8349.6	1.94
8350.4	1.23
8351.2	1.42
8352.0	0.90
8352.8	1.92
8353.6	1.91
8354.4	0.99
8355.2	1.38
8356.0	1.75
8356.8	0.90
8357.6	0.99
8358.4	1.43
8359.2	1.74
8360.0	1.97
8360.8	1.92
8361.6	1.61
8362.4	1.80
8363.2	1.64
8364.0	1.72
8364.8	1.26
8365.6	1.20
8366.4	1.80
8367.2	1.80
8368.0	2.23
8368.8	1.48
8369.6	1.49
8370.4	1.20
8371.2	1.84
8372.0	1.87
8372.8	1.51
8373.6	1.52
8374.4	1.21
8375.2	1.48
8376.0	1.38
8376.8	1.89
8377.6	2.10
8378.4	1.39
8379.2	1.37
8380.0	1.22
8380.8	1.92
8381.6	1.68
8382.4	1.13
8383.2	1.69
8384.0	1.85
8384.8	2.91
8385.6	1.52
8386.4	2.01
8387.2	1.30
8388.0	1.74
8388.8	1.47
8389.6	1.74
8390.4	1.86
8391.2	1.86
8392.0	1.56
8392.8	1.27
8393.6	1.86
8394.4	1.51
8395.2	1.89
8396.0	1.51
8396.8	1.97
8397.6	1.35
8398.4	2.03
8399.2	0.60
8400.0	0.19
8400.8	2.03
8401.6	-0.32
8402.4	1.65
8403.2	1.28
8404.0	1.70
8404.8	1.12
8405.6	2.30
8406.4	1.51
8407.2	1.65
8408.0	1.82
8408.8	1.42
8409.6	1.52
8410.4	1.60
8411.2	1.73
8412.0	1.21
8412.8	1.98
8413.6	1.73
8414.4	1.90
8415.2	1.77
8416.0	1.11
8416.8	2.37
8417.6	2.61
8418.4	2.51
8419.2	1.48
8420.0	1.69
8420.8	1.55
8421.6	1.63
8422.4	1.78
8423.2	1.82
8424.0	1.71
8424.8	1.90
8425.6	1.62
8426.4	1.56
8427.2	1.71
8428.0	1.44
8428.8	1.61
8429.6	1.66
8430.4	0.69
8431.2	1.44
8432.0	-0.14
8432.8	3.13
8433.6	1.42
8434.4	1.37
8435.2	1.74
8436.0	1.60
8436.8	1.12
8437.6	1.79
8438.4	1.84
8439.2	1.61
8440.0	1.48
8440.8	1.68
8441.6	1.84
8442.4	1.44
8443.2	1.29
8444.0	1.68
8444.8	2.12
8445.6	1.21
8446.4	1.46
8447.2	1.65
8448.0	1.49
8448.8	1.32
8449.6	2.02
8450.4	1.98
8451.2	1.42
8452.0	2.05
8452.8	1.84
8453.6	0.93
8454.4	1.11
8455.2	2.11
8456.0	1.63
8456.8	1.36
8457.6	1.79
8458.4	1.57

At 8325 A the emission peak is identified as [N II] 6583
